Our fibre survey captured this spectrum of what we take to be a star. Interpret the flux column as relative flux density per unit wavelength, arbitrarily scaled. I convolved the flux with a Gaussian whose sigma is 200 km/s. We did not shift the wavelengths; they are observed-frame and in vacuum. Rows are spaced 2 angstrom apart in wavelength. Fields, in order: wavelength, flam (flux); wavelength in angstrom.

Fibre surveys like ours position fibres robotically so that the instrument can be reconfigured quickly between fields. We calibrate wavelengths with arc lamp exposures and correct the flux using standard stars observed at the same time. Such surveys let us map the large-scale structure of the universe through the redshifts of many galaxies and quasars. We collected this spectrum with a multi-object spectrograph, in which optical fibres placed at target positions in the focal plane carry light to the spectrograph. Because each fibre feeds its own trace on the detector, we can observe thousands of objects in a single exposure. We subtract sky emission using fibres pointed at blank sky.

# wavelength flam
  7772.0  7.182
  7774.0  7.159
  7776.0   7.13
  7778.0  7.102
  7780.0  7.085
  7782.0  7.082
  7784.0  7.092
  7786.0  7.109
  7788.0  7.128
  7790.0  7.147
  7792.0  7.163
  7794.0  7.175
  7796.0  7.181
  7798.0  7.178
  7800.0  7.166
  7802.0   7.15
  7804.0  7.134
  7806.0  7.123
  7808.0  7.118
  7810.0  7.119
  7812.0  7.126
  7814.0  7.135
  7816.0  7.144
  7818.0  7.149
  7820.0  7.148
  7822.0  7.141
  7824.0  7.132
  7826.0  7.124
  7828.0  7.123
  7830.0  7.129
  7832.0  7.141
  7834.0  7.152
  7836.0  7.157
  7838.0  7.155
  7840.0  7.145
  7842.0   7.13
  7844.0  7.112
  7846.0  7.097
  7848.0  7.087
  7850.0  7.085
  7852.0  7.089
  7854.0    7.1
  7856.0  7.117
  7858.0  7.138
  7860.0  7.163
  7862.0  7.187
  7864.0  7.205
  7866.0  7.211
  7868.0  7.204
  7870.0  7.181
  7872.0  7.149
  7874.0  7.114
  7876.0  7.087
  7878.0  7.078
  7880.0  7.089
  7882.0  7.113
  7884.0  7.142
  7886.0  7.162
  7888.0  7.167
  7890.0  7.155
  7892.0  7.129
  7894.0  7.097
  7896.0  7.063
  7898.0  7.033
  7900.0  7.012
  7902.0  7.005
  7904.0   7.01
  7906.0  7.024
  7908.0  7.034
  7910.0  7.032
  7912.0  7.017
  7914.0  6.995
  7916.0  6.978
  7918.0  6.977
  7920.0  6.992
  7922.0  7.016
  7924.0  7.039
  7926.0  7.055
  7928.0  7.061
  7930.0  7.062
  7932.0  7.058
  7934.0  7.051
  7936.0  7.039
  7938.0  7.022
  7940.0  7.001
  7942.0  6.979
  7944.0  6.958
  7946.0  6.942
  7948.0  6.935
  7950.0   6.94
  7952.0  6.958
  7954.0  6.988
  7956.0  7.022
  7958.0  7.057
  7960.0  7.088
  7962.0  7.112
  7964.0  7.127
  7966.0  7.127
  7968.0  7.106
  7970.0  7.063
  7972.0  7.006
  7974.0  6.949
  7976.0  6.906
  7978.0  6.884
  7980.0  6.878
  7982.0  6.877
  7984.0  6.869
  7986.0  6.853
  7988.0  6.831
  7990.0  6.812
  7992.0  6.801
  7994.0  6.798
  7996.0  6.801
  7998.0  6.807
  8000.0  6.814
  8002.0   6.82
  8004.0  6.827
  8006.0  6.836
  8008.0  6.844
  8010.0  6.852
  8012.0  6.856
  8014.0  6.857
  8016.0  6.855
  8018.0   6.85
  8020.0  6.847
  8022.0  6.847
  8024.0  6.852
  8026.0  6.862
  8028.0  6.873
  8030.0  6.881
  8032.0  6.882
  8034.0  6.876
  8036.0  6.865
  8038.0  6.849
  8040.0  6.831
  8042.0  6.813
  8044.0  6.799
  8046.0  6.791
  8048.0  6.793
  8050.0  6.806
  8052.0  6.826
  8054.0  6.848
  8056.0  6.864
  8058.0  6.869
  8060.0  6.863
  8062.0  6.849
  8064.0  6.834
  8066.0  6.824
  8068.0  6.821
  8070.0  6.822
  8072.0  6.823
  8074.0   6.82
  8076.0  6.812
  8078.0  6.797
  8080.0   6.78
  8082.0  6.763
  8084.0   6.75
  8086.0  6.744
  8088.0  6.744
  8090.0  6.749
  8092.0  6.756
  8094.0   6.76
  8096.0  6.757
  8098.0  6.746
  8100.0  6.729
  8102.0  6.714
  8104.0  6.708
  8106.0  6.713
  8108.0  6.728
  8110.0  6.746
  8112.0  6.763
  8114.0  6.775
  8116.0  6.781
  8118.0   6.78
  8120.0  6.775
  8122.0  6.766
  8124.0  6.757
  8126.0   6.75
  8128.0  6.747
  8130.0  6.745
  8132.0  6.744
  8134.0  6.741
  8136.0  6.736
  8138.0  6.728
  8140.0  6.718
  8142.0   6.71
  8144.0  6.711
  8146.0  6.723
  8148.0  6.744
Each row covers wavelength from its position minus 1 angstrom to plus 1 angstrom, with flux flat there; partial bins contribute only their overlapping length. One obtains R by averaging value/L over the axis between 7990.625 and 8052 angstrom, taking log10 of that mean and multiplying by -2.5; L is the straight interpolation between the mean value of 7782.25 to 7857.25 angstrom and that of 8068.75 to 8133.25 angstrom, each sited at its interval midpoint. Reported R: 0.00 mag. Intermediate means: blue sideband 7.13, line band 6.84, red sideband 6.76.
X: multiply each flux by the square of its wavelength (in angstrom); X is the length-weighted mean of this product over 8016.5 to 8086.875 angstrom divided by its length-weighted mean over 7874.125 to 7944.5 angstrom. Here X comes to 1.00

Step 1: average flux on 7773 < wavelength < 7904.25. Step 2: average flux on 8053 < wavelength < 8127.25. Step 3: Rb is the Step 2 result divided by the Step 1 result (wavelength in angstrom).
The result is 0.95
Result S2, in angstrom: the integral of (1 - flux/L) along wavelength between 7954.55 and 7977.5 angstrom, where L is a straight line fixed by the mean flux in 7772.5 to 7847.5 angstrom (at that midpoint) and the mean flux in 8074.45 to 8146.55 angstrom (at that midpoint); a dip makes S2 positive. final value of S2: -0.4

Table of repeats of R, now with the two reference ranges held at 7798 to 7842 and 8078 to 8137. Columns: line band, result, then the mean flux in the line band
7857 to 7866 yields -0.014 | 7.18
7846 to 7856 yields 0.001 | 7.09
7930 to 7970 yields -0.010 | 7.03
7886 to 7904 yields -0.007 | 7.08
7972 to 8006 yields 0.010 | 6.85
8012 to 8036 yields 0.000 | 6.86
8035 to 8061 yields 0.000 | 6.83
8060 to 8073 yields -0.004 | 6.83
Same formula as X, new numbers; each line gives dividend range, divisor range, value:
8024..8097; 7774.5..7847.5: 1.02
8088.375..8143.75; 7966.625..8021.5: 1.01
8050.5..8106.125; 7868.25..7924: 1.01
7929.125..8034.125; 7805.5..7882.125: 1.01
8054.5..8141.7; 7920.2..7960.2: 1.00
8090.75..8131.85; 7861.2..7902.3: 1.00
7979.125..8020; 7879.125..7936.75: 0.99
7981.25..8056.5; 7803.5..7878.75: 1.00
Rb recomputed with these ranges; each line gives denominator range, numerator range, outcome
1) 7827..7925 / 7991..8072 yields 0.96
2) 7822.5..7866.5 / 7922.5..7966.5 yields 0.98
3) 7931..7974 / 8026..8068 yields 0.97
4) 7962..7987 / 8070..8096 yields 0.97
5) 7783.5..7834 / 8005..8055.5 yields 0.96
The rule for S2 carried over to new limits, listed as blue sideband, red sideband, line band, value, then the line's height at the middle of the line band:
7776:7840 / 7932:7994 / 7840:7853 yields 0.0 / 7.09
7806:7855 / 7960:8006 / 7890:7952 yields -0.2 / 7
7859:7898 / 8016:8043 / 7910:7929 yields 0.1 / 7.06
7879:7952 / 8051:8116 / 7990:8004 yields 0.2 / 6.91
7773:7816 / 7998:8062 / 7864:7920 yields -0.6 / 7.01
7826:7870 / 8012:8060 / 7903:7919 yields 0.1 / 7.04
